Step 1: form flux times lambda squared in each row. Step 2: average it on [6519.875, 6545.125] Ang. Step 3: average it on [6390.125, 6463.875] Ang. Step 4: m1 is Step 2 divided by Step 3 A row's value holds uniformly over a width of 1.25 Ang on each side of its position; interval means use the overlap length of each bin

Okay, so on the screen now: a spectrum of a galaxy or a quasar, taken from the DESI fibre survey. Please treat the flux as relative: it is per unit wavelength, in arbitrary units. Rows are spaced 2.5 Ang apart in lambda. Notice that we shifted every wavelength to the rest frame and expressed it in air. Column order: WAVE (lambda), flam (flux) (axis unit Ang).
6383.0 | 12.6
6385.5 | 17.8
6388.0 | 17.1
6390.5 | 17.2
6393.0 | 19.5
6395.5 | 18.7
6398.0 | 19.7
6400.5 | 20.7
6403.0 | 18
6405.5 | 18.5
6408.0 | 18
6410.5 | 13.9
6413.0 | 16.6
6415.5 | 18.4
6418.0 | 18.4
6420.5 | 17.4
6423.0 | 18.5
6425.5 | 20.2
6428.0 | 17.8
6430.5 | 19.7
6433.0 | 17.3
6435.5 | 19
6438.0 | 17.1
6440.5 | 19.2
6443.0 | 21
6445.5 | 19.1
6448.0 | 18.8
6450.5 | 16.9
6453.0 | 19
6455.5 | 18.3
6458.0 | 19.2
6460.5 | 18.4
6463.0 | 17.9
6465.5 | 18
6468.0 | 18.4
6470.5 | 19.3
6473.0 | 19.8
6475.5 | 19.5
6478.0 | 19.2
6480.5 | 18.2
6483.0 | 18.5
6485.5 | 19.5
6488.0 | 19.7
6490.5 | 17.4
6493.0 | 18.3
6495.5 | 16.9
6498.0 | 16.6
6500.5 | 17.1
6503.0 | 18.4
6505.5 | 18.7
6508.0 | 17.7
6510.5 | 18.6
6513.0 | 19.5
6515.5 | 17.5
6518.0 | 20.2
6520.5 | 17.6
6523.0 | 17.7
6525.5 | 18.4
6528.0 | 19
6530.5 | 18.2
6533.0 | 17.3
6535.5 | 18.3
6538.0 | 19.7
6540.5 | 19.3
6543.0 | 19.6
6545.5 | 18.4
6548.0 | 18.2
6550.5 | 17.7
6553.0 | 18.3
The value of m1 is 1.0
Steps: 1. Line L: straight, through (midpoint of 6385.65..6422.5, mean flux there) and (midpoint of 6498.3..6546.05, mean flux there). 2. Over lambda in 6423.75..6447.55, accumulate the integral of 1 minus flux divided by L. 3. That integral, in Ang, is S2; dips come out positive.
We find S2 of -1.0 Ang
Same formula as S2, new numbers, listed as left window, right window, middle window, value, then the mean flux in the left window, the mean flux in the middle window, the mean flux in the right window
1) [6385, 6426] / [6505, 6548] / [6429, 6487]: -1.4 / 18.1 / 18.8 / 18.6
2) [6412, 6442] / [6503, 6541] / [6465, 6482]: -0.5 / 18.3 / 18.9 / 18.5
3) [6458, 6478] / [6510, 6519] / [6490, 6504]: 1.1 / 18.8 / 17.4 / 18.9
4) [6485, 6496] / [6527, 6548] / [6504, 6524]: 0.1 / 18.4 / 18.4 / 18.7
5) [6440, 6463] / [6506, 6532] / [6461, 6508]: 0.6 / 18.8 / 18.4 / 18.4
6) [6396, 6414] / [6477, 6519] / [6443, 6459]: -0.5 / 18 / 18.7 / 18.3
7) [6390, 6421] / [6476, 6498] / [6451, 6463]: -0.2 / 18.1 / 18.5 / 18.4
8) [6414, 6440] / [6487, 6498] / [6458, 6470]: -0.2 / 18.4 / 18.4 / 17.9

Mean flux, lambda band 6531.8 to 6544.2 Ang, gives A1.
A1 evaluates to 18.8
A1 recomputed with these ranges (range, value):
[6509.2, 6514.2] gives 19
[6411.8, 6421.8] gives 17.7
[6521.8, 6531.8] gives 18.3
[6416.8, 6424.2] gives 18.1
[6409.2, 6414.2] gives 15.3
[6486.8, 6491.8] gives 18.5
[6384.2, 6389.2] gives 17.4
